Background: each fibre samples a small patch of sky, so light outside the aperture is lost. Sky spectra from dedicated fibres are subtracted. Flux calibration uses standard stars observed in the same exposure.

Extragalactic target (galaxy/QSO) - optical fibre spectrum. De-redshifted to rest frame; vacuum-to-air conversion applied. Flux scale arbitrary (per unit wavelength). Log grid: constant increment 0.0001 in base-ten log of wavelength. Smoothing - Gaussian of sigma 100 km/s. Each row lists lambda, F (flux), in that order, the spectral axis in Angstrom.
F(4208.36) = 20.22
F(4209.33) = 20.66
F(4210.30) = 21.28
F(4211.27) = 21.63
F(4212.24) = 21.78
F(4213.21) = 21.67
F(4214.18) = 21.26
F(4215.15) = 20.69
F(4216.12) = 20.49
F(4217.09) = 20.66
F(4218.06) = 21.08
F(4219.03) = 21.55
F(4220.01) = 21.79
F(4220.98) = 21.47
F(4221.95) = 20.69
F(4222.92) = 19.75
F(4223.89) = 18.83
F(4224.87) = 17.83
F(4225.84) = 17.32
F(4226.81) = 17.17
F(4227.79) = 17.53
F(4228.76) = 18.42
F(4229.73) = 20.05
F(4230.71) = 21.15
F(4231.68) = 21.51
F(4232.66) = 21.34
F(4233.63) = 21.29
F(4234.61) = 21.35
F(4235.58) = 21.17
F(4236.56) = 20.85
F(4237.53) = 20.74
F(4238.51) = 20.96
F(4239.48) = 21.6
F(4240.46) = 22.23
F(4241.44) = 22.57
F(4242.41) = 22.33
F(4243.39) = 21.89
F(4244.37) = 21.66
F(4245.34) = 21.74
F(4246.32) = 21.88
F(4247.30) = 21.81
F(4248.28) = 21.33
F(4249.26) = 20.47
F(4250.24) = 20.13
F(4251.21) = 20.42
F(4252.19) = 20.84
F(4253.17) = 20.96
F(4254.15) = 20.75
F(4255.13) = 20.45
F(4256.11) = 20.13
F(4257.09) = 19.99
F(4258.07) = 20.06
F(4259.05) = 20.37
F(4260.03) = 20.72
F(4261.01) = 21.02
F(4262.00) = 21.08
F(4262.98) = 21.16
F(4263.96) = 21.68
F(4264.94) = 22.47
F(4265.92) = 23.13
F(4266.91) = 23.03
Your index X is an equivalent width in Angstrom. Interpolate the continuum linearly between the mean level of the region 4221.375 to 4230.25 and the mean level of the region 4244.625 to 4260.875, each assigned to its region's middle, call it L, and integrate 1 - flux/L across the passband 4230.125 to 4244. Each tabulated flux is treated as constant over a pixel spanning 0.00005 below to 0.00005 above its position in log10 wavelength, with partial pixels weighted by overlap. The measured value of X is -1.4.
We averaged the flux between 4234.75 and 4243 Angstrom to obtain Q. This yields 21.6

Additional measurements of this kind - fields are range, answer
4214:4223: 21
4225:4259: 20.7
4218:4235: 20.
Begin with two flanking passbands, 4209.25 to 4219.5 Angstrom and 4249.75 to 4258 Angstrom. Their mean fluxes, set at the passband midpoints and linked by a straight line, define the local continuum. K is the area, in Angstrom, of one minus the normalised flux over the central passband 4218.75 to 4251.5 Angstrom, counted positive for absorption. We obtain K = 0.2 Angstrom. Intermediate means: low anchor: 21.2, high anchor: 20.5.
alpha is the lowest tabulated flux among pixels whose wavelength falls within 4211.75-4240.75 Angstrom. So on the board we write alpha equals 17.17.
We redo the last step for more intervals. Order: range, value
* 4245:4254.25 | 20.13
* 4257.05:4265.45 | 19.99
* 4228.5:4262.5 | 18.42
